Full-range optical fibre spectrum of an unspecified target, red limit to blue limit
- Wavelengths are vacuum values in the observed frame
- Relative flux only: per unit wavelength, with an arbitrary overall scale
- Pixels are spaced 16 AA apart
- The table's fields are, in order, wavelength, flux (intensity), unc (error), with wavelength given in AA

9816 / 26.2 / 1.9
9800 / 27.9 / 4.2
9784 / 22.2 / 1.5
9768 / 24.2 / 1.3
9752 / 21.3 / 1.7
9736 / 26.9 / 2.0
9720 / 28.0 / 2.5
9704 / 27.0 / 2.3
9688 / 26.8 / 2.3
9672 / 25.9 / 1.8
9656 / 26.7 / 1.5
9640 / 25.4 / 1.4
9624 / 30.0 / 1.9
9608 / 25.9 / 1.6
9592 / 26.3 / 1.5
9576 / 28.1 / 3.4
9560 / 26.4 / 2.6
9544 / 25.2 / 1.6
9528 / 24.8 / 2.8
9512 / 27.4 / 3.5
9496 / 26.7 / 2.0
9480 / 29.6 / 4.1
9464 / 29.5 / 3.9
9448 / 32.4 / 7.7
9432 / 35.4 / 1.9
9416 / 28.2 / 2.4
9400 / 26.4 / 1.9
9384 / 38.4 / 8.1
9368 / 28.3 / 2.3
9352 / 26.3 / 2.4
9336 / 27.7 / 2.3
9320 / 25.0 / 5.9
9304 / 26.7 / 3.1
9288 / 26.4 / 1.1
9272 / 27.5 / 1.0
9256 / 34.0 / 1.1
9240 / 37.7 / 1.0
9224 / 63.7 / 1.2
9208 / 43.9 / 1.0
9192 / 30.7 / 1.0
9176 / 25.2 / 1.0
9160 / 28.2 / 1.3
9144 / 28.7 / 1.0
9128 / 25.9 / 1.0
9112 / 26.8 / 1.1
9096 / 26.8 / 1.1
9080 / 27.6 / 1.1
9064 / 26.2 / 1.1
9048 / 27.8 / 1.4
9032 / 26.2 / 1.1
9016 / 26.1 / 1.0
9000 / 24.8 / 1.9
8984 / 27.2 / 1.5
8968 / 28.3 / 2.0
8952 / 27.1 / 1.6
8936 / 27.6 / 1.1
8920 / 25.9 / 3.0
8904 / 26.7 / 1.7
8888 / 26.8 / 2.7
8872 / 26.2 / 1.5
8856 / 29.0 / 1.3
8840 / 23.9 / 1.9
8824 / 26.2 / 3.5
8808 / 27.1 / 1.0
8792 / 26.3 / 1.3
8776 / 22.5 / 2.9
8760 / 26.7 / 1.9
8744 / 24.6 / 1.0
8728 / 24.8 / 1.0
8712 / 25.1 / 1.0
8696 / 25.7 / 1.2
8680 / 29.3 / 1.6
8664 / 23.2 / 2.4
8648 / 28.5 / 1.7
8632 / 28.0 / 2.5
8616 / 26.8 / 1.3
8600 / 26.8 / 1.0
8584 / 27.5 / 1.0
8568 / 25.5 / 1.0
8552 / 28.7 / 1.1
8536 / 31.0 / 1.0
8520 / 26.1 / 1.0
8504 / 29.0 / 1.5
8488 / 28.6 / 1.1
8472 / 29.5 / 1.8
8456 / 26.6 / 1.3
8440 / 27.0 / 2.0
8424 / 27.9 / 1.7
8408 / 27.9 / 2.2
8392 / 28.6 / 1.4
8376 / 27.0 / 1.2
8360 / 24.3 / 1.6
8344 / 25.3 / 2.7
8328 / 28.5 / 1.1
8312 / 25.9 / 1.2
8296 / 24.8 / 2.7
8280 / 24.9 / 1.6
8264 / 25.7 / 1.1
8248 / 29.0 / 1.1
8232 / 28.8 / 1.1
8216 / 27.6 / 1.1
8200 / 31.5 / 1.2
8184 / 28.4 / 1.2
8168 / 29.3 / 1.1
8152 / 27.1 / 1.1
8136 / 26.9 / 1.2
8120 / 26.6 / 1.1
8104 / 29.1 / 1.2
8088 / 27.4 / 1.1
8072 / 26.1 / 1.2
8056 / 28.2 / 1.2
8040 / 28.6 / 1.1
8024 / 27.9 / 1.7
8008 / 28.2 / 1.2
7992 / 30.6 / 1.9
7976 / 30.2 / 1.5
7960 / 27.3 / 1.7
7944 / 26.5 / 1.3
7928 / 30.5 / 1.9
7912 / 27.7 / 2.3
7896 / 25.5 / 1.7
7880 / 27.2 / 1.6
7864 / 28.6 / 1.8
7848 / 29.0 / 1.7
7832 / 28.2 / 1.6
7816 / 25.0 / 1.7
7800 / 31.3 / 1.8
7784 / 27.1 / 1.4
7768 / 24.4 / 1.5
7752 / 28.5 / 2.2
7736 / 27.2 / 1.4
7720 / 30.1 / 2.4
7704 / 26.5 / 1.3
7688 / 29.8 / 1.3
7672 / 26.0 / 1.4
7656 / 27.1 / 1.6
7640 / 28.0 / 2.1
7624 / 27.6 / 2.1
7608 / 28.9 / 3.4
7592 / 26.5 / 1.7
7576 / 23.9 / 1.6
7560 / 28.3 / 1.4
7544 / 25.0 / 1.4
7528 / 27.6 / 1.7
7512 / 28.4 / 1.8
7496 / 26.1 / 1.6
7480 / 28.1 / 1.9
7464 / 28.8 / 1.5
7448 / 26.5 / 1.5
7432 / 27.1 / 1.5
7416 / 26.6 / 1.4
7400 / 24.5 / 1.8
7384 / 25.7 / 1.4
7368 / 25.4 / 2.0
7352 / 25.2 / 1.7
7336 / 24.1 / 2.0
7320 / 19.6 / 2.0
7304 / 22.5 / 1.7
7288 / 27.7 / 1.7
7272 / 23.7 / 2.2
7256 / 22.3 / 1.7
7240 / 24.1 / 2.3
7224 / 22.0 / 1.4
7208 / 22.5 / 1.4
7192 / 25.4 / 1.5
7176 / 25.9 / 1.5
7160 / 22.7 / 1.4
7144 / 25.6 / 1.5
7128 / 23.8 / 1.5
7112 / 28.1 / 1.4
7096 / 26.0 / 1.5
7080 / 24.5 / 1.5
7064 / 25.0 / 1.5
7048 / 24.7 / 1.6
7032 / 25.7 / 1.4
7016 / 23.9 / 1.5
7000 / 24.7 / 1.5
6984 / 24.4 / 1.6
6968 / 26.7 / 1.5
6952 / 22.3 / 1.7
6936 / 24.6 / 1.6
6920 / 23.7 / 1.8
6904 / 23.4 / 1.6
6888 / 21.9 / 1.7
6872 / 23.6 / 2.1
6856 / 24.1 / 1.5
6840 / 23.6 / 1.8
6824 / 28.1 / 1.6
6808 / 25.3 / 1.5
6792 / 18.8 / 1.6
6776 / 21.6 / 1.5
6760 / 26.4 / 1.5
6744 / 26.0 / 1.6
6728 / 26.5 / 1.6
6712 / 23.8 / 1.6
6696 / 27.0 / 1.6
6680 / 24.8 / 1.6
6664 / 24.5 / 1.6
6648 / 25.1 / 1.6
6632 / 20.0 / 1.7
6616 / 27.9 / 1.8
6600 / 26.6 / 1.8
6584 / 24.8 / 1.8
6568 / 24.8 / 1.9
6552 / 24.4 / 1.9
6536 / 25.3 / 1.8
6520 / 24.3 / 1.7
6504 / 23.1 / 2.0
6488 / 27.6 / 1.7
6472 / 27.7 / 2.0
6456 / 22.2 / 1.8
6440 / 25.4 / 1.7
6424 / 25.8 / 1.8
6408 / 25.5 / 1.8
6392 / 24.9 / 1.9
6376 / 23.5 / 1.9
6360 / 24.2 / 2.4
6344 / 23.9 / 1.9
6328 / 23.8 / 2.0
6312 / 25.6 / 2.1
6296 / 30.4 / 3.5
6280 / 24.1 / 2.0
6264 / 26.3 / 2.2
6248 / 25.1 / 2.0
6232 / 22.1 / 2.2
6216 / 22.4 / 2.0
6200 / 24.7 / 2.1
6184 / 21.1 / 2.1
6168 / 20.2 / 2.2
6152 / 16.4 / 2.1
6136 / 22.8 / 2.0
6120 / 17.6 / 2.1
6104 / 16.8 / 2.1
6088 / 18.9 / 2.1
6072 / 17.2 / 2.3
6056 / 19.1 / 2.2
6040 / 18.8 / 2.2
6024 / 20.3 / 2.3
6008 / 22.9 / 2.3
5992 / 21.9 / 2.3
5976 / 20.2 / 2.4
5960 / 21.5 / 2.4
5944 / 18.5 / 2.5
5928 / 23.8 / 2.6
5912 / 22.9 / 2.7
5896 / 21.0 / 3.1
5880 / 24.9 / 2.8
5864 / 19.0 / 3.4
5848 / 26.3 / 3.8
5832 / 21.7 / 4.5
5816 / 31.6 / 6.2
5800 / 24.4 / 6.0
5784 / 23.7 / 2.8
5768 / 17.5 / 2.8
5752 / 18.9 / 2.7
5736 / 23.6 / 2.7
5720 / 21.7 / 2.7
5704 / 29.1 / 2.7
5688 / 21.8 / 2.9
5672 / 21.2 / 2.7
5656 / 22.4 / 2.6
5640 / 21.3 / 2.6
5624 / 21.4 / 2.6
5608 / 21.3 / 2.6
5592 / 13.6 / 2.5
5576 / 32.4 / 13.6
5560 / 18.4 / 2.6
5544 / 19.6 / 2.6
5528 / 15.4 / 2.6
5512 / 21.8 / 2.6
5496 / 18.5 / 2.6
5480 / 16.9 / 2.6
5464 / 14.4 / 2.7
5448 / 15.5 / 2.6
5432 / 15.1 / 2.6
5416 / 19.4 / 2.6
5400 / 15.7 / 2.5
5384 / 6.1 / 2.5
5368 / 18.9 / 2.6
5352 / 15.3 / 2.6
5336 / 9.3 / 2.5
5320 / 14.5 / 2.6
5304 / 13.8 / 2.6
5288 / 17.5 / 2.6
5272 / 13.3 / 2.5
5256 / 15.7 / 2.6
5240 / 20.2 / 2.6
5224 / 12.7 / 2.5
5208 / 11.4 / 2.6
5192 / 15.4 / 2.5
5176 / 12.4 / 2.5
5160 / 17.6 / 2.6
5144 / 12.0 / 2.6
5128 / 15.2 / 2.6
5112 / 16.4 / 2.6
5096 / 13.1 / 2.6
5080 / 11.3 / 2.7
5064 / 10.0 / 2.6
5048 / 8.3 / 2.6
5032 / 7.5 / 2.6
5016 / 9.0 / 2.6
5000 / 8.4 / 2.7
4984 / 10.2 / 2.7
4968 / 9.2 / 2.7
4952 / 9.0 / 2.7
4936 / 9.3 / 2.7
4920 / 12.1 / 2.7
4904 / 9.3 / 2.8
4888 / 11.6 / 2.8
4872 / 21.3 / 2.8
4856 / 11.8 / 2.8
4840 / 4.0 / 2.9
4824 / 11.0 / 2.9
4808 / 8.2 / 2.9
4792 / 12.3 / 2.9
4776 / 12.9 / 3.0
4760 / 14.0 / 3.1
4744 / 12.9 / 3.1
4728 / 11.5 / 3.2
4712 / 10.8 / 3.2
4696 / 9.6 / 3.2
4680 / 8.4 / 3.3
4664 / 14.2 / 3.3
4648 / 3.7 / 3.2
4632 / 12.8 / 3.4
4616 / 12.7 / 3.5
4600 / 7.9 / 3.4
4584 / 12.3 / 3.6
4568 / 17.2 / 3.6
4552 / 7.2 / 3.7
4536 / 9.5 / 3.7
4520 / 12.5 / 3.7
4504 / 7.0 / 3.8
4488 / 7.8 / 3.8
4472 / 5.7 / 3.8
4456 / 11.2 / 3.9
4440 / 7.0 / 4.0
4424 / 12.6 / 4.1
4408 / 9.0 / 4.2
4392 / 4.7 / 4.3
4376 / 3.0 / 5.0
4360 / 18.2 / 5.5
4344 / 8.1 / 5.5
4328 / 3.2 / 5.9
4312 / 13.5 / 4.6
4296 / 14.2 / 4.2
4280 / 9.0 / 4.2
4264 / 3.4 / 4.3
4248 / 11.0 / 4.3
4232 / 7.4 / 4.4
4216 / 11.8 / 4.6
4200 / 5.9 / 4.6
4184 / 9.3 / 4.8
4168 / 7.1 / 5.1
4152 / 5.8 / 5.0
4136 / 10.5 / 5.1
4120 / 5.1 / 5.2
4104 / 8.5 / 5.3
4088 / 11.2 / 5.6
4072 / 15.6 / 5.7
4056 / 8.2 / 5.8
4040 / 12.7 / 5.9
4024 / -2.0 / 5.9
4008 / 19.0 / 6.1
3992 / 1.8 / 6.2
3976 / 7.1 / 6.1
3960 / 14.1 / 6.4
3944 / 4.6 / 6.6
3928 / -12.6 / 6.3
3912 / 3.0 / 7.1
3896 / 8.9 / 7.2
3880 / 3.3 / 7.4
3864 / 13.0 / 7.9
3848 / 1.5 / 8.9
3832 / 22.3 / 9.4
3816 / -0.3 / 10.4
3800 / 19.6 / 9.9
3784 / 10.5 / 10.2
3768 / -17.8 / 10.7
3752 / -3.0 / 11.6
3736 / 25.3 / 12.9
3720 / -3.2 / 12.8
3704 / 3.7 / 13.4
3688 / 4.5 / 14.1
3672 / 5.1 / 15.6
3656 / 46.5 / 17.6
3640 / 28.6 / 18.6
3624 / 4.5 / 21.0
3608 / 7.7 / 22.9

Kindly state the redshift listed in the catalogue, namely 0.404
